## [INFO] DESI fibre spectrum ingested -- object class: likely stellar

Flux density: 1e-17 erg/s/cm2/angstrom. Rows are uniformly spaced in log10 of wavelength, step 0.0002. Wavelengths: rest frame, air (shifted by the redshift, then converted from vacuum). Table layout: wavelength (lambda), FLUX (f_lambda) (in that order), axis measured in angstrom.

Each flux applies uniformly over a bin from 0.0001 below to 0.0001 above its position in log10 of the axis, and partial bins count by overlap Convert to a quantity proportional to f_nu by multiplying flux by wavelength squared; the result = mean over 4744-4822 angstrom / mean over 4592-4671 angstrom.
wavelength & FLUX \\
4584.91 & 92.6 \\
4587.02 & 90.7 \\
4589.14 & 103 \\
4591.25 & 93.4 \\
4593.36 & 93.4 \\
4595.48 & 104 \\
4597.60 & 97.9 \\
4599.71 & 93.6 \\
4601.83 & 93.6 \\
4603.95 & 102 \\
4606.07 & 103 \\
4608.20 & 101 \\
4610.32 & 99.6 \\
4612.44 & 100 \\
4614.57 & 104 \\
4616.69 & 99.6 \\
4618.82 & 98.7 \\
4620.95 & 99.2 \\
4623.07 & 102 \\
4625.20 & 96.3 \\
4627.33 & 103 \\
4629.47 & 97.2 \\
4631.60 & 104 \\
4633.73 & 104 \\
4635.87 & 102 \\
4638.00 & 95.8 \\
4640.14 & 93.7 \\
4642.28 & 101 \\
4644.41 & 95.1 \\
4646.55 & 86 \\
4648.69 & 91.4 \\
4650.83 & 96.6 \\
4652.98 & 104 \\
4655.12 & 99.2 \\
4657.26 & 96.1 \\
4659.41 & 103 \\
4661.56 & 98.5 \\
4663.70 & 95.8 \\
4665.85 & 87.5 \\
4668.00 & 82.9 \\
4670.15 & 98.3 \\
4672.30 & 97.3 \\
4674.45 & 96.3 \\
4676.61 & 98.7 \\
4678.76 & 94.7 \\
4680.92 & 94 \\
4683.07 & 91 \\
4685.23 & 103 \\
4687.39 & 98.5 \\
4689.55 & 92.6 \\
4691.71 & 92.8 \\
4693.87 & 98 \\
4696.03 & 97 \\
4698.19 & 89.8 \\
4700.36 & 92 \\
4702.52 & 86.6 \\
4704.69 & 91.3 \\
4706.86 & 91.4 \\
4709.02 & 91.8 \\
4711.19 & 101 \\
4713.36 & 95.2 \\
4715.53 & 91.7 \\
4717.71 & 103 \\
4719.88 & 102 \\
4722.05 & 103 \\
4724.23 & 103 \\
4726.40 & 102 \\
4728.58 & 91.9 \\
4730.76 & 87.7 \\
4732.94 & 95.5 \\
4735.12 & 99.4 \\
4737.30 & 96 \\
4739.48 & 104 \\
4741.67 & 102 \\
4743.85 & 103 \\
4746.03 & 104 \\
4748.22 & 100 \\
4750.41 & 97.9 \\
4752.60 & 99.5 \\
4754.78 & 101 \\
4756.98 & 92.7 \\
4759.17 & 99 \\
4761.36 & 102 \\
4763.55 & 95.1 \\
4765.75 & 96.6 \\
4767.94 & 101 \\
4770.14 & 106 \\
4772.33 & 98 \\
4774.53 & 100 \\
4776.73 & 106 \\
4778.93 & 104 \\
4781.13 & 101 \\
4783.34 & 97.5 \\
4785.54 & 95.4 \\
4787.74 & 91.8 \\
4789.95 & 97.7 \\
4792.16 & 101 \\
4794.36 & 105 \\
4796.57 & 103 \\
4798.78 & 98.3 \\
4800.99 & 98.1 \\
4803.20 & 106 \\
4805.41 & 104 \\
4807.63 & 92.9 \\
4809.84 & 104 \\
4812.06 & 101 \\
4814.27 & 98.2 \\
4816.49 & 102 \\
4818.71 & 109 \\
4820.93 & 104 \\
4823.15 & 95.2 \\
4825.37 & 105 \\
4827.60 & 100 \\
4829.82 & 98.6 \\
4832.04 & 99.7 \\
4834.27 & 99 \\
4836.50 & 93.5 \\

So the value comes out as 1.1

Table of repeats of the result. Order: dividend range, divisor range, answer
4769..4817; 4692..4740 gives 1.08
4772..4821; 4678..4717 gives 1.12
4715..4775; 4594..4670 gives 1.06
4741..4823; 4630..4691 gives 1.10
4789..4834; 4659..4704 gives 1.13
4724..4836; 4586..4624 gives 1.09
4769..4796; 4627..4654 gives 1.09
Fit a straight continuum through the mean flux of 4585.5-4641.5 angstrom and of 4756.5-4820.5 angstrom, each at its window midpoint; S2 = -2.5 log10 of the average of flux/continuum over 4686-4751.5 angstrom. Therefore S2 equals 0.03 mag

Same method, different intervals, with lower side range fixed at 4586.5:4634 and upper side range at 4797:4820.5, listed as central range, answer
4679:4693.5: 0.053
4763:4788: 0.015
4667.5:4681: 0.054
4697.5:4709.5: 0.112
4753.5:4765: 0.033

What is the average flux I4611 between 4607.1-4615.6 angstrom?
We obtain 101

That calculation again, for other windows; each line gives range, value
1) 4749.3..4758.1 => 97.7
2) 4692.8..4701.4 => 94.2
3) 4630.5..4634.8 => 104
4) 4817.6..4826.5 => 103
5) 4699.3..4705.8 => 89.9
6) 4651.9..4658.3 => 99.8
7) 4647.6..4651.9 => 94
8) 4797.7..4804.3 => 101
